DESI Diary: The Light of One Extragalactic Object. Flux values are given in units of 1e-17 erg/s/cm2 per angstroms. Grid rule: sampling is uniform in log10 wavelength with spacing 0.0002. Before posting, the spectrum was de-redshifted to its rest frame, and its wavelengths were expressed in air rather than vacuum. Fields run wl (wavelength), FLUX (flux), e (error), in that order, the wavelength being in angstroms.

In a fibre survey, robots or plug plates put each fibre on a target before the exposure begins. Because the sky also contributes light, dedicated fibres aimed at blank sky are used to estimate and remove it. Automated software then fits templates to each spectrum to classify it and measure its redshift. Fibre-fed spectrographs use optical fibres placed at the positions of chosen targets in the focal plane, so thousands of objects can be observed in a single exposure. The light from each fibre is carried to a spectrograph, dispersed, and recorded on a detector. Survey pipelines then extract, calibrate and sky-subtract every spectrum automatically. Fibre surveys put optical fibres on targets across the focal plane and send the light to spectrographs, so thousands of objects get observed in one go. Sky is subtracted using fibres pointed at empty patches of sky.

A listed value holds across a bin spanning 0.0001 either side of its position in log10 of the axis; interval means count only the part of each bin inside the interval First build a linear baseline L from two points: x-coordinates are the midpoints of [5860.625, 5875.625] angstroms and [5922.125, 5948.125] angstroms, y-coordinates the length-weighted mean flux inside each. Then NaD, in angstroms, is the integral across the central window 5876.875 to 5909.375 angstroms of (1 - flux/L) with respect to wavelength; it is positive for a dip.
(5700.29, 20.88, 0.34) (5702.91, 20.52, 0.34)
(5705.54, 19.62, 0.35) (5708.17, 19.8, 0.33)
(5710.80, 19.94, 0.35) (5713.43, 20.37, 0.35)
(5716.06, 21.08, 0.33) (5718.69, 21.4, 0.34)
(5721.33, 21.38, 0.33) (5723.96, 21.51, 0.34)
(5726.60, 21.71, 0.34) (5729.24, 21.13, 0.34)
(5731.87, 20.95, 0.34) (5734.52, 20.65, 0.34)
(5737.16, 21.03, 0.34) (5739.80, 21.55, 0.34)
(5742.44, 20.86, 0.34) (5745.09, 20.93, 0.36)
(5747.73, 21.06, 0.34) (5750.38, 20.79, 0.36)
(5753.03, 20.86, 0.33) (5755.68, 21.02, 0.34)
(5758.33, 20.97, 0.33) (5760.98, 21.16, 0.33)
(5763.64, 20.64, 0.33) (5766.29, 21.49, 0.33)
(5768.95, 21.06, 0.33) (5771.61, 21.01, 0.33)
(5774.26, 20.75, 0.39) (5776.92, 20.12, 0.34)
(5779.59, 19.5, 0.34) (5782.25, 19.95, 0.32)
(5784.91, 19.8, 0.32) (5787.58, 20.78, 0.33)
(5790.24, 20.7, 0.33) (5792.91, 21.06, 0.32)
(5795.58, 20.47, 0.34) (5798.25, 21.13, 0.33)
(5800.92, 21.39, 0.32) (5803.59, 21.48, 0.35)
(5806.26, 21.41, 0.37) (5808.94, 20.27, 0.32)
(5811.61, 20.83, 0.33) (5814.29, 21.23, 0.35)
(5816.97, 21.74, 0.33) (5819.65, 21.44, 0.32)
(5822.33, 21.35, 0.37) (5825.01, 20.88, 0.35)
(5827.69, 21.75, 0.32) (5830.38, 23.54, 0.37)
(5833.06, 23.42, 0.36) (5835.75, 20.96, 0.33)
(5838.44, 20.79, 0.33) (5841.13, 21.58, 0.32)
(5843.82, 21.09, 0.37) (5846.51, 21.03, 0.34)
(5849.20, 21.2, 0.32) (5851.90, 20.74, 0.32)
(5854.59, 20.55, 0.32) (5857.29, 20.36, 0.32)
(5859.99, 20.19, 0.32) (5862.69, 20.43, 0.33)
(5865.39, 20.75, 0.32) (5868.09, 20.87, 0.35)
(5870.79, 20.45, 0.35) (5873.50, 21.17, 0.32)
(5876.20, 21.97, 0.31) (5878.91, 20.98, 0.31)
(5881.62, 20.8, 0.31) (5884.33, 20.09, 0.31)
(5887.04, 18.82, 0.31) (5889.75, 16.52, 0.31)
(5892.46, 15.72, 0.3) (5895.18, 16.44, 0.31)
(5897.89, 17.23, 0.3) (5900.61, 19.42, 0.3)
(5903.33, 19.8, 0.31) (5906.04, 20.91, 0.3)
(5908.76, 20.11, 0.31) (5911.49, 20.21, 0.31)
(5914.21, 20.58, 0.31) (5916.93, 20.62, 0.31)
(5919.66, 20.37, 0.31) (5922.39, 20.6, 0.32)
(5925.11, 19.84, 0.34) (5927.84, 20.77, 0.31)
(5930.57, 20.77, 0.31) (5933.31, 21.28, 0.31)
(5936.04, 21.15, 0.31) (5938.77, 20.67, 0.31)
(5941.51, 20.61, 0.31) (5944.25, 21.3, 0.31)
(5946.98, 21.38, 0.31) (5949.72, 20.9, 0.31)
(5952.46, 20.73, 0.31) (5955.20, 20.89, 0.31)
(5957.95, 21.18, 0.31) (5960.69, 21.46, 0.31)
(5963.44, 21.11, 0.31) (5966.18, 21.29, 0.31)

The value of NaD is 2.9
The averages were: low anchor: 20.8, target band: 18.9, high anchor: 20.8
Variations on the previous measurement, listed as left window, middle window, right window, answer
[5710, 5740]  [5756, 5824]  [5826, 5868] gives 0.9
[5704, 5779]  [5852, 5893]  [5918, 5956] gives 1.5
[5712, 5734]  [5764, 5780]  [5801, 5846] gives 0.4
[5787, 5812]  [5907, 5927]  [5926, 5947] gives 0.6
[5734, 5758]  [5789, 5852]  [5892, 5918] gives -3.7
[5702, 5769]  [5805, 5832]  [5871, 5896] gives -2.0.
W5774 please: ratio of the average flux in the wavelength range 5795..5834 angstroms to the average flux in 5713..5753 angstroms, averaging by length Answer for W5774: 1.02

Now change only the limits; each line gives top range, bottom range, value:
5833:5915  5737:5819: 0.96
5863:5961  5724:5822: 0.97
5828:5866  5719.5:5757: 1.00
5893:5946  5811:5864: 0.94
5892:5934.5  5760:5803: 0.95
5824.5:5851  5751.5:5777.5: 1.03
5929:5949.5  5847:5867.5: 1.02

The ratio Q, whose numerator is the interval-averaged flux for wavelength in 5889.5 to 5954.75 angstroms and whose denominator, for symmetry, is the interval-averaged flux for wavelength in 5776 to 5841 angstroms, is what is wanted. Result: 0.95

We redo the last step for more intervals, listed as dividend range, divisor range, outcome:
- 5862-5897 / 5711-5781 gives 0.93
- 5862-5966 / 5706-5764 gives 0.97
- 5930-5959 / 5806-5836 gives 0.97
